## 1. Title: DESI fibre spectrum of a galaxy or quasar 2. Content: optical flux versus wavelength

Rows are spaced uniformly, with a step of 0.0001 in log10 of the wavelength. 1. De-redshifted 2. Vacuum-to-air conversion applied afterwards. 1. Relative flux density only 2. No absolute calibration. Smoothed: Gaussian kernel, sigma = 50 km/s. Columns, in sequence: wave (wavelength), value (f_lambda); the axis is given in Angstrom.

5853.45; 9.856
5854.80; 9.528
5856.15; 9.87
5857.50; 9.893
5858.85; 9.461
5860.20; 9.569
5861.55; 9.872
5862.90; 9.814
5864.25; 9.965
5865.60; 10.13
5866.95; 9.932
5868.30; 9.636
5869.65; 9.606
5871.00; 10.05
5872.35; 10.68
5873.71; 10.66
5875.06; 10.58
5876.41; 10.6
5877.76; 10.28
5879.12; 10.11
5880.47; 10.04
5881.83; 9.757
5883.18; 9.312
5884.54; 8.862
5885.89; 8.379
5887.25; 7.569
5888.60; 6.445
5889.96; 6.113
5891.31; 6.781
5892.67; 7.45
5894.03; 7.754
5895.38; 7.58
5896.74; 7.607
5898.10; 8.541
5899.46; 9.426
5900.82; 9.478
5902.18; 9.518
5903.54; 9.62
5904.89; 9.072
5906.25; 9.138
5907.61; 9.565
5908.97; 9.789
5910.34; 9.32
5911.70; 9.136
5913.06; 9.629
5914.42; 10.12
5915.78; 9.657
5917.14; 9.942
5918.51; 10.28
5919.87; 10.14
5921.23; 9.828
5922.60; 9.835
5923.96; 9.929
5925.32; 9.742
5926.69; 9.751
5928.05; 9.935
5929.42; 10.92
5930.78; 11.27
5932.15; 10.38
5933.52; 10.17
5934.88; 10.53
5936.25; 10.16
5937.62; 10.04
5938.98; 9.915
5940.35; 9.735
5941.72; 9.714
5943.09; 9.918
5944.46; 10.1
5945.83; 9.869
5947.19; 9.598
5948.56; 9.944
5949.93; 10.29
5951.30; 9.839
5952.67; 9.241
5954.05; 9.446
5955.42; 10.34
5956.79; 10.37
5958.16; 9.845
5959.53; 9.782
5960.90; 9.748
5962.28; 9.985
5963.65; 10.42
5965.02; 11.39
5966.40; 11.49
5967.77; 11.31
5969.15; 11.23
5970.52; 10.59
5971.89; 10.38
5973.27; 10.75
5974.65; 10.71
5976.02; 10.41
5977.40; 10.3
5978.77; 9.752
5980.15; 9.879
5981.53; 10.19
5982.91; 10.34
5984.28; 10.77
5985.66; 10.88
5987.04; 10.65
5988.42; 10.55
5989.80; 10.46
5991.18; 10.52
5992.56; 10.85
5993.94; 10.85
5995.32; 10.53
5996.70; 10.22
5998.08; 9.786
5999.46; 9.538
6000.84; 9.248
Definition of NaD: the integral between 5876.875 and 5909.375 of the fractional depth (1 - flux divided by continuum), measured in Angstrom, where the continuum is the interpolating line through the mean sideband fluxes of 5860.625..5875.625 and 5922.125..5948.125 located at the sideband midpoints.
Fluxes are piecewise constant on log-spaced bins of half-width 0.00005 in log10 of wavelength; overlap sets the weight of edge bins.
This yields 4.5 Angstrom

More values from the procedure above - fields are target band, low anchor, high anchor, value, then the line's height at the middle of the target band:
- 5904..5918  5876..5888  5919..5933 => 0.51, 9.91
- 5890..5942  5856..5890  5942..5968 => 2.10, 9.86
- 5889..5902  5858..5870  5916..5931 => 2.69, 9.95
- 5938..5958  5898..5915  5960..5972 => 0.88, 10.3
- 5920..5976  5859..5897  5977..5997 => -1.29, 9.98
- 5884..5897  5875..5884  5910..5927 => 3.31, 9.98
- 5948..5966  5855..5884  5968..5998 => 0.55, 10.4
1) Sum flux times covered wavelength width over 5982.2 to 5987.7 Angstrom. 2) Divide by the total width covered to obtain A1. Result 10.7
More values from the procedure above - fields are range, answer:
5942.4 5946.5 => 9.95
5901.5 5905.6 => 9.42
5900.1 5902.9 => 9.49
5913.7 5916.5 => 9.91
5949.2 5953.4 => 9.77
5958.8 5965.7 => 10.3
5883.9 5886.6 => 8.61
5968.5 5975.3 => 10.7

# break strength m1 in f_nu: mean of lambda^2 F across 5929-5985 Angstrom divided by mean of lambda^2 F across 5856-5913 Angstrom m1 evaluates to 1.1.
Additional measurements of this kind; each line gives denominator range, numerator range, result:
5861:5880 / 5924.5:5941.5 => 1.03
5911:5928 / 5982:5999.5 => 1.09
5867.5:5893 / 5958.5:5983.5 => 1.18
